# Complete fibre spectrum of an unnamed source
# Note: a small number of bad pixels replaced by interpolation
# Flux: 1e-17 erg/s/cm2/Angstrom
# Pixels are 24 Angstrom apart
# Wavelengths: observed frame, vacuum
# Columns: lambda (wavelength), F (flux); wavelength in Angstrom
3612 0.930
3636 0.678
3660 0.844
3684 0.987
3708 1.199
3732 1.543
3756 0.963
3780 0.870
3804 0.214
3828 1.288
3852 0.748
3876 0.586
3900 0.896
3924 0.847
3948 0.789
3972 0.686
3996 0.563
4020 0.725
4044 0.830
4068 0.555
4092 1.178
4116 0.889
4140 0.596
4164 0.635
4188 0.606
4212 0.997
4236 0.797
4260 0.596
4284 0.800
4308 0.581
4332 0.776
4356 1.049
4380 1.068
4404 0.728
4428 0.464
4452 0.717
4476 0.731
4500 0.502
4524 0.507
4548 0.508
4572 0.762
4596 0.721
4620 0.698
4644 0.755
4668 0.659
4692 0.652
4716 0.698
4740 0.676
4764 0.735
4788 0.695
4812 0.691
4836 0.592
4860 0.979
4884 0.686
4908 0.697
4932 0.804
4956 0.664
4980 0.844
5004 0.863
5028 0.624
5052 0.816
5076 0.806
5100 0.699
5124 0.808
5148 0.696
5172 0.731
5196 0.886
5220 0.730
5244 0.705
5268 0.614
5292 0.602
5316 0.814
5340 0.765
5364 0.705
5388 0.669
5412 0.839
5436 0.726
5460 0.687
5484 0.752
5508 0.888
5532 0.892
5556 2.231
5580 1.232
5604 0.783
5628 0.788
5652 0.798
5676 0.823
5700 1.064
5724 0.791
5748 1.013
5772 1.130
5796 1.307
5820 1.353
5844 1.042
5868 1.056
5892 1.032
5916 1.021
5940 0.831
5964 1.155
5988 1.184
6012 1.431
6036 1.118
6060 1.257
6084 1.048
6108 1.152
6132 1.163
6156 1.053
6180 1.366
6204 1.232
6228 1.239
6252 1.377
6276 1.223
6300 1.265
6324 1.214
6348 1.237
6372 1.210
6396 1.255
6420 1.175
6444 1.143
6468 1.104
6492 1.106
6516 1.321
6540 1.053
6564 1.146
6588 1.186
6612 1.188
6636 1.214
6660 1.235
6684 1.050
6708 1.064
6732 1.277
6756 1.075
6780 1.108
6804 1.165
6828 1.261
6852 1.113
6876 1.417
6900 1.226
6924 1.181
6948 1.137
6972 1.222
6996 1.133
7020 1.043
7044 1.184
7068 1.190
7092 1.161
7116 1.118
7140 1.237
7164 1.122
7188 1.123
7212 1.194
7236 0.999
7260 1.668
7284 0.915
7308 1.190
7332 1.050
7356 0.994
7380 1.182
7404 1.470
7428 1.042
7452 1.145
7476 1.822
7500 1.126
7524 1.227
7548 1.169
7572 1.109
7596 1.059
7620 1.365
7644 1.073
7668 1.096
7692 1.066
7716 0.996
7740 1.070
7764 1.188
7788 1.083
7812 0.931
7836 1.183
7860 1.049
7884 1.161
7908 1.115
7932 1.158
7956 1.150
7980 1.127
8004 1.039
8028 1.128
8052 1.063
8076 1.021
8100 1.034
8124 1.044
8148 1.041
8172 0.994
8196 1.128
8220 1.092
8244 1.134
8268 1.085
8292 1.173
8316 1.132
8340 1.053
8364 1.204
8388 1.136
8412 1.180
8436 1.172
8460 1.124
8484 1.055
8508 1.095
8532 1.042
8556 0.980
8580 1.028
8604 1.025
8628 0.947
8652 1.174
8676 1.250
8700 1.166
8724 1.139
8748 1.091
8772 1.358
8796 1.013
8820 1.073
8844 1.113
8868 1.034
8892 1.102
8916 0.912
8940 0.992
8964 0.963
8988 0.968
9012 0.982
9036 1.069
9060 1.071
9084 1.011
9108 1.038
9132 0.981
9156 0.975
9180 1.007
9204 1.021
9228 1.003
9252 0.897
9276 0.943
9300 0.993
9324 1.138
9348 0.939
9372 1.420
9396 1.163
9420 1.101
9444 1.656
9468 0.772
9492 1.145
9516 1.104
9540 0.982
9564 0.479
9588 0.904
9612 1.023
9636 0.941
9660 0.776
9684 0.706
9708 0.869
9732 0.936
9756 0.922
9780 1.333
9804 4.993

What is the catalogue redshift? 0.49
